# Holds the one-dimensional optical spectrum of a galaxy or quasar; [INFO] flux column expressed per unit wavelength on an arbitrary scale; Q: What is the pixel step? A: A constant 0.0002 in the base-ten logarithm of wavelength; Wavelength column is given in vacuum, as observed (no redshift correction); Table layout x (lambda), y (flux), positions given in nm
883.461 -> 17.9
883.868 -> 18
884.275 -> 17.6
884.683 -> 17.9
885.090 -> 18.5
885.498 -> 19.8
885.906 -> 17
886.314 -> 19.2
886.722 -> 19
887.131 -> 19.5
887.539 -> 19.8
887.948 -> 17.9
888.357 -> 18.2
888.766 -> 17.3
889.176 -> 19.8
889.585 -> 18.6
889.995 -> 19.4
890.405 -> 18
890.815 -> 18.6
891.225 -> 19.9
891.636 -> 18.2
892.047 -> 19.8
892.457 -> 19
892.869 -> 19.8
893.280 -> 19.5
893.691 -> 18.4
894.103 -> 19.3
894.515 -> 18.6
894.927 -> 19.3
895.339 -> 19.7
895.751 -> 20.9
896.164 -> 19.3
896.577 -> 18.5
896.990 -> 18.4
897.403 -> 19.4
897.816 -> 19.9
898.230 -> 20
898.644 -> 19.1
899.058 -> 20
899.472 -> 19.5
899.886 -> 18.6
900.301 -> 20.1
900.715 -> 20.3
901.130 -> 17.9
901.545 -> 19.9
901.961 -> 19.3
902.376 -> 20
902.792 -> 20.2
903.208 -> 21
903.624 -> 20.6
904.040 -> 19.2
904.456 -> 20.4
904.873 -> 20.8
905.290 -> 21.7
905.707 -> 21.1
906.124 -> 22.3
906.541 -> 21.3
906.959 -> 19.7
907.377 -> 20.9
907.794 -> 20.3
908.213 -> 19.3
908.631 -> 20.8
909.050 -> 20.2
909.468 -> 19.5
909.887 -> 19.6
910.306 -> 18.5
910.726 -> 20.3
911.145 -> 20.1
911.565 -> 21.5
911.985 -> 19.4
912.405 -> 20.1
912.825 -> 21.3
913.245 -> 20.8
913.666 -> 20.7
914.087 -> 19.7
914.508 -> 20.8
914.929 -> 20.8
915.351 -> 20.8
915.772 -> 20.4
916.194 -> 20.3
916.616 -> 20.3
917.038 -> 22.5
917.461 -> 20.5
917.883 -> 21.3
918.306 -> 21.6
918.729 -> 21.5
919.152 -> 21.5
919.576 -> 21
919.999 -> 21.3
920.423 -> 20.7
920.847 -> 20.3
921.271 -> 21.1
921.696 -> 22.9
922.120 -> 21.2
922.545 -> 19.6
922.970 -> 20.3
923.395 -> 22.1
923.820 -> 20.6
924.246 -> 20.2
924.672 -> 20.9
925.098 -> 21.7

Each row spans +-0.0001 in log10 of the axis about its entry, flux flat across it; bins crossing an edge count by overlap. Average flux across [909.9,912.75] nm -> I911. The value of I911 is 20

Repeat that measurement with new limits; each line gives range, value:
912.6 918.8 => 20.9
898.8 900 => 19.4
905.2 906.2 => 21.6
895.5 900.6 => 19.5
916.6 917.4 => 21.5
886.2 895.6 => 19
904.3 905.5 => 21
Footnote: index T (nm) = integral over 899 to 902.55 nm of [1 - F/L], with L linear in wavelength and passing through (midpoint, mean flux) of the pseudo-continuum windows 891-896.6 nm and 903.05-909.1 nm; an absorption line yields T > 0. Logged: 0.10 nm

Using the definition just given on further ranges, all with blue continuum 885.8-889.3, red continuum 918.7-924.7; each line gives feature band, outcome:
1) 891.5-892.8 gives -0.01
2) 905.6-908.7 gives -0.11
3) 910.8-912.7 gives 0.00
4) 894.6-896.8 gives -0.03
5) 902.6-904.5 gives -0.05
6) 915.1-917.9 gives -0.03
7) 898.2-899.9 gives 0.00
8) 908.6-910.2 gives 0.02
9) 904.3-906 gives -0.10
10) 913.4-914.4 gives 0.01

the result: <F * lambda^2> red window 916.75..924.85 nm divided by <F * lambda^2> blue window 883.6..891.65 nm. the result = 1.22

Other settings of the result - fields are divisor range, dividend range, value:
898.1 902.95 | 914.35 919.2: 1.11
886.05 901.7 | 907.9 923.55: 1.13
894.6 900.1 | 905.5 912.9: 1.07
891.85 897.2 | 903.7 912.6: 1.09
